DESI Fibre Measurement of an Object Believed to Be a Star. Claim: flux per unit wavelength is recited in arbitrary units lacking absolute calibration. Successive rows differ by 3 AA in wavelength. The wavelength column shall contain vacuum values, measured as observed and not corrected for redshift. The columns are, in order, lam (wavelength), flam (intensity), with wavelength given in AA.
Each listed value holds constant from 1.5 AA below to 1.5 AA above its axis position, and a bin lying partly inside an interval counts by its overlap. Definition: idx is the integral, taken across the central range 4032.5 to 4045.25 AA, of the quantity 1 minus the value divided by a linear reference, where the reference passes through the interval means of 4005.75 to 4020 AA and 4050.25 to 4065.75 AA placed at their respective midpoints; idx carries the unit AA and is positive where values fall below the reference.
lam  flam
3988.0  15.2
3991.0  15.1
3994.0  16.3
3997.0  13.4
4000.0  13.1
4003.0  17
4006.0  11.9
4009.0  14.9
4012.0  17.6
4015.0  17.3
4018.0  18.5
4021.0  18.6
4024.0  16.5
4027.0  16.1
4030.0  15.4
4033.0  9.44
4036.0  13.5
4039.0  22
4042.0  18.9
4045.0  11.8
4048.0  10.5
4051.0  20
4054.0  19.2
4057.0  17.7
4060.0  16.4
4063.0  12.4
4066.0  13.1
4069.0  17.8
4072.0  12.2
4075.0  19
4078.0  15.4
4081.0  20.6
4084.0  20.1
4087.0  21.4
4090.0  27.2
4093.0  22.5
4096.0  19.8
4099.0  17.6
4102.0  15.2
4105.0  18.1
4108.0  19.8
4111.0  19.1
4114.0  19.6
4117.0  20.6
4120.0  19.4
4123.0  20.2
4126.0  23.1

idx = 0.5 AA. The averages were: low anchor 16.5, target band 15.9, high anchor 16.7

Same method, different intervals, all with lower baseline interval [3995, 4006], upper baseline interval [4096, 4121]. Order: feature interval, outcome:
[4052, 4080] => 1.44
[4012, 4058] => -2.21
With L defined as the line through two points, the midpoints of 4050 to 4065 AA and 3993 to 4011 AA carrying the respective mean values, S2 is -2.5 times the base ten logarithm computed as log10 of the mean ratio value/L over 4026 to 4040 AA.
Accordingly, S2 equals 0.06 mag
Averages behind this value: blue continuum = 14.5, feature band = 15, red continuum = 16.9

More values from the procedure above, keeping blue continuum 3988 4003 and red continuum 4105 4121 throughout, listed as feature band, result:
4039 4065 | 0.06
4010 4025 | -0.13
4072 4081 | 0.07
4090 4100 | -0.13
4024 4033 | 0.09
